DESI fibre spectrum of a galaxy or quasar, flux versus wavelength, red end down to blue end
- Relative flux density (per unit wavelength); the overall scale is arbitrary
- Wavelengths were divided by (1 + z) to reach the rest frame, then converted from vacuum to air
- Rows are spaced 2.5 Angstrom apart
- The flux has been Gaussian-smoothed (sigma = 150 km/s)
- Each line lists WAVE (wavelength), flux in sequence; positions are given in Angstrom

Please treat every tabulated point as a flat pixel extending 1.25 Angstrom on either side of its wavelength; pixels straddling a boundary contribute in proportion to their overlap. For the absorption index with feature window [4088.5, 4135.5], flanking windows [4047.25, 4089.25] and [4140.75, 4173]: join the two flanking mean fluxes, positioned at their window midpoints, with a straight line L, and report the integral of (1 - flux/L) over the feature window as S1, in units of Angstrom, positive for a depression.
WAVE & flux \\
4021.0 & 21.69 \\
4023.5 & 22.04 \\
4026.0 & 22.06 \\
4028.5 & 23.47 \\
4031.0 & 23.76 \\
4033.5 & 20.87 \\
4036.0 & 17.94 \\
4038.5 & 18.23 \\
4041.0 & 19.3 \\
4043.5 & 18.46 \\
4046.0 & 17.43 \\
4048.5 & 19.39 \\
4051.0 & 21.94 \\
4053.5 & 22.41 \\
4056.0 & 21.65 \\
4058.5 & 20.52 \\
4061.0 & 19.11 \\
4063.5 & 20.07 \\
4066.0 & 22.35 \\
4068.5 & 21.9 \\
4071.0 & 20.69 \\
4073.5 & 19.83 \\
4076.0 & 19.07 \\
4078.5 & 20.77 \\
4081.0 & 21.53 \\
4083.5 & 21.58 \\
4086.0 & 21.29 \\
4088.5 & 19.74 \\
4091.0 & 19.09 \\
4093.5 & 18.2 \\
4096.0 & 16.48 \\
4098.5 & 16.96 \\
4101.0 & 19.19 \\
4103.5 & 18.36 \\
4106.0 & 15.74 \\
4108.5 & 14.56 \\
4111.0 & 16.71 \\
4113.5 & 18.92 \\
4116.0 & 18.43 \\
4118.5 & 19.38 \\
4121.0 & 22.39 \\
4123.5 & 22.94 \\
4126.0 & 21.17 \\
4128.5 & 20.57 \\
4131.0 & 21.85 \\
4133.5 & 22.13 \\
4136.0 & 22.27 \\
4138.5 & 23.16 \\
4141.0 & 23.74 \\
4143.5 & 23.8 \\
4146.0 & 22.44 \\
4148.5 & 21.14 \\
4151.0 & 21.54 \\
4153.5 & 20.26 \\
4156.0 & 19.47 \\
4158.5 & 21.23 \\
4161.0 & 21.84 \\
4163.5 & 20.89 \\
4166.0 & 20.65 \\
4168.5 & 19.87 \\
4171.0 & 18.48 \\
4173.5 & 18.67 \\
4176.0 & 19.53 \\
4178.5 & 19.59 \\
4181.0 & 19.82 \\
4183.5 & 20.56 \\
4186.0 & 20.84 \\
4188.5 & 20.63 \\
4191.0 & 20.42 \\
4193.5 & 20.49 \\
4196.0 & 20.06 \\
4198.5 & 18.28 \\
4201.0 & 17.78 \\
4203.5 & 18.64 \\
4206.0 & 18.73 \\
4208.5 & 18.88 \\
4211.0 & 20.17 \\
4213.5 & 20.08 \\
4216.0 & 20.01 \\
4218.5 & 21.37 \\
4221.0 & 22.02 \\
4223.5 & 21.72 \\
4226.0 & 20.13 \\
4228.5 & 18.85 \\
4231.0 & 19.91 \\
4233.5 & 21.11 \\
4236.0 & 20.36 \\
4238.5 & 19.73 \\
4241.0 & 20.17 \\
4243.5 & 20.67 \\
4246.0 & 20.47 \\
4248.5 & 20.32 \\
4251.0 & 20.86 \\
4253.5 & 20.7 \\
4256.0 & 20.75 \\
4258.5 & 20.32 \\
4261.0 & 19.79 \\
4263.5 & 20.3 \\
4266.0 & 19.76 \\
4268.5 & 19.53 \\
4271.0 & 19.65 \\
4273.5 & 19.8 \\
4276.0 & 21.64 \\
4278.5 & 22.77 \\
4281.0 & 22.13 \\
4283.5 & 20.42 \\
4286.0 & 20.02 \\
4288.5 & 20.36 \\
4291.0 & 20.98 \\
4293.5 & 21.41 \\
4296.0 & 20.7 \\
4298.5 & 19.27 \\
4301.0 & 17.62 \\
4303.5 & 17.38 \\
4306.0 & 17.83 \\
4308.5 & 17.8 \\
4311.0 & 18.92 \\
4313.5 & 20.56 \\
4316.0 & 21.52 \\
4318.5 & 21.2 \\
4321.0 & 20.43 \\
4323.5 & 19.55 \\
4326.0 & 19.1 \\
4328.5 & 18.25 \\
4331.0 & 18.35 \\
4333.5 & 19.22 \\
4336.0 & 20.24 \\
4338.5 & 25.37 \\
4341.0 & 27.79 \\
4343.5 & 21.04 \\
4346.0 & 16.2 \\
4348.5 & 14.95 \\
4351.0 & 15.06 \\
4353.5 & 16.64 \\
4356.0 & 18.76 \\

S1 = 4.1 Angstrom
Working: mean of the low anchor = 20.8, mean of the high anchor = 21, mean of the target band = 19.1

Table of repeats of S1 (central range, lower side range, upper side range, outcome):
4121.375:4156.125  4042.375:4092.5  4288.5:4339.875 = -3.0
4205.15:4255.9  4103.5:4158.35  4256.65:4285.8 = 0.5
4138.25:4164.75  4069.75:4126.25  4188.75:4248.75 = -2.9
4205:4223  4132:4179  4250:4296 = 0.5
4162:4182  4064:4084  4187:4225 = 0.5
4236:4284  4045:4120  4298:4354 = -2.8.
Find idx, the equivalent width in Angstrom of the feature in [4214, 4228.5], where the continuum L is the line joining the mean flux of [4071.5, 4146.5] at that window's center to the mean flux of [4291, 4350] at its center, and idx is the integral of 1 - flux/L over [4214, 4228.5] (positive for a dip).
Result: -0.7 Angstrom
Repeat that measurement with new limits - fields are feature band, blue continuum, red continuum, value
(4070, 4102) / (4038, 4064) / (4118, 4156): 1.75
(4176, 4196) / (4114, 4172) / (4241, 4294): 0.73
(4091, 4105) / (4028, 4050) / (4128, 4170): 1.91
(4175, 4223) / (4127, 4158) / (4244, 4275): 2.58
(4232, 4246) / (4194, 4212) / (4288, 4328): -0.88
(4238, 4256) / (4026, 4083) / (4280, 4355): -0.52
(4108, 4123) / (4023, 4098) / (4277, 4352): 1.05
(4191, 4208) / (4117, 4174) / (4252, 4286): 1.53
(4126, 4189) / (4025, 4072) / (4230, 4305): -1.73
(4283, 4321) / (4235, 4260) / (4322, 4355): 0.10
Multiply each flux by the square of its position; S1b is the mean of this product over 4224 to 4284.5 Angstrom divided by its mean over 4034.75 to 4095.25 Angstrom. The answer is 1.1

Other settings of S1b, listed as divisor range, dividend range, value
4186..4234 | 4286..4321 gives 1.03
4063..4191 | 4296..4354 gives 1.05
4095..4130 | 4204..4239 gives 1.14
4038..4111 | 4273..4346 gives 1.17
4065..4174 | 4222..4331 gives 1.07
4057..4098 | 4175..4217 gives 1.04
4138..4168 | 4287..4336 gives 0.97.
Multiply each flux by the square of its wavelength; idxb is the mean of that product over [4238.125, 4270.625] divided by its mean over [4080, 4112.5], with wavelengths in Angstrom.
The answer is 1.2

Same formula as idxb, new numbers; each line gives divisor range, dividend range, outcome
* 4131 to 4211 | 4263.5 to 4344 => 1.06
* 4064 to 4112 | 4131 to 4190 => 1.13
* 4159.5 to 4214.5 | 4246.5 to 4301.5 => 1.08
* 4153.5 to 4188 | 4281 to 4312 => 1.03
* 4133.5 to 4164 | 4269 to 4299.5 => 1.01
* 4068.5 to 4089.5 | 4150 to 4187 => 1.02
